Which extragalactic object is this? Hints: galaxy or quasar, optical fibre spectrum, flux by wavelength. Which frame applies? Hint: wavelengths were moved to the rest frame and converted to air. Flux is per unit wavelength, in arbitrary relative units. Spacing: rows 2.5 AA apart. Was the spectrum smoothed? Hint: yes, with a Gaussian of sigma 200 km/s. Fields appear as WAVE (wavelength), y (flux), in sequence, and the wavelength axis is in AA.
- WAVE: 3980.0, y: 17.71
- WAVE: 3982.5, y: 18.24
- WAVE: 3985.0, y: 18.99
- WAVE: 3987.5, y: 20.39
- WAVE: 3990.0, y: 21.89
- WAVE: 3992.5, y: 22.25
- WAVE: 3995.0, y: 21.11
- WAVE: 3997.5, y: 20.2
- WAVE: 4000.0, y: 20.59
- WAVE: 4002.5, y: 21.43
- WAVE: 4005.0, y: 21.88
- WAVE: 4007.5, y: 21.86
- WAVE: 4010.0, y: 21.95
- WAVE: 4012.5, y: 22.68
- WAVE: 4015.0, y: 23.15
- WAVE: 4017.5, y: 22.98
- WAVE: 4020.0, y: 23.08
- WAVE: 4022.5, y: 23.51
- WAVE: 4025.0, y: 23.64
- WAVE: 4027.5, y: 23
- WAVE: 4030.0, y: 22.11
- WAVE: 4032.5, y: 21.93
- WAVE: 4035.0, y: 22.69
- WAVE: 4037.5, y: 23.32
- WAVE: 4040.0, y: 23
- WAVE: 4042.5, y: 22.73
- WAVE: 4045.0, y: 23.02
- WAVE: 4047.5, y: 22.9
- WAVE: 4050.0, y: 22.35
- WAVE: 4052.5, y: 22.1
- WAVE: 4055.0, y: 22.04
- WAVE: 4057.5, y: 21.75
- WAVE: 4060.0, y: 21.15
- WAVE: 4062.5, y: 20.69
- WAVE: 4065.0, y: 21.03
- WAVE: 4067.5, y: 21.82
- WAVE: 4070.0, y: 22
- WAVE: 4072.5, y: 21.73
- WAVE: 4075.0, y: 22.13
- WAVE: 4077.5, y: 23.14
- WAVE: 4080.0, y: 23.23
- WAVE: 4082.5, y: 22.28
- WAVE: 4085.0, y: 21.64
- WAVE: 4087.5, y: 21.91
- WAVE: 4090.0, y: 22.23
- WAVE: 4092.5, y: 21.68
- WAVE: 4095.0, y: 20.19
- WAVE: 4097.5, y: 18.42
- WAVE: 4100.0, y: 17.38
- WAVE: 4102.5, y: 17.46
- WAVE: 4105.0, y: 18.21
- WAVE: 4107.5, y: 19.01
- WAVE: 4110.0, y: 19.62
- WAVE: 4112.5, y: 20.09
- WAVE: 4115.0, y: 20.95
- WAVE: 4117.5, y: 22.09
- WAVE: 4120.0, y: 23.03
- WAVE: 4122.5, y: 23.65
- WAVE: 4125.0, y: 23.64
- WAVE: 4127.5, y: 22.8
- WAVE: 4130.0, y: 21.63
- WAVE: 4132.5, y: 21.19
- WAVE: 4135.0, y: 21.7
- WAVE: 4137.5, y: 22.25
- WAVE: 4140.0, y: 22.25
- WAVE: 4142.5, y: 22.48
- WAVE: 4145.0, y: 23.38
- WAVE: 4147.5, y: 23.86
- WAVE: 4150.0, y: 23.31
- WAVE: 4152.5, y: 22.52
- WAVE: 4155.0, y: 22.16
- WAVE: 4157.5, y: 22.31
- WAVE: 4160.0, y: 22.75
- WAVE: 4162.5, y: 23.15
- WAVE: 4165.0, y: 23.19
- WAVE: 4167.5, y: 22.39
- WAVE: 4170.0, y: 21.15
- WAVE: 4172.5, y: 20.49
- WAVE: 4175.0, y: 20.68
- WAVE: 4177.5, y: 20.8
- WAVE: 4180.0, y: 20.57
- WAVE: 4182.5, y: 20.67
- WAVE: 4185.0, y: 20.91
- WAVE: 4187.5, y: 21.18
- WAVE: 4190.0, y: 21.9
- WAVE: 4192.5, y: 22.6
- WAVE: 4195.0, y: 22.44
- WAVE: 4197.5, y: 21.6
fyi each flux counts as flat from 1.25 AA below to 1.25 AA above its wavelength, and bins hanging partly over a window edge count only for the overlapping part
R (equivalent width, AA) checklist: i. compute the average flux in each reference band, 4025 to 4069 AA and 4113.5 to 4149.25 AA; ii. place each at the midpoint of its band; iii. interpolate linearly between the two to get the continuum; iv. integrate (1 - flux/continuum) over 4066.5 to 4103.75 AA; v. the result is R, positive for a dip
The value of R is 2.0 AA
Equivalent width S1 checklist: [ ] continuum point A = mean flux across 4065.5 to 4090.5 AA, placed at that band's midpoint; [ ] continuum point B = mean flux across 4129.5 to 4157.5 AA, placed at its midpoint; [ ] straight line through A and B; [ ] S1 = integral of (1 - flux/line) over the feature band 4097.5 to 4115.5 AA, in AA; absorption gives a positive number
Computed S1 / 2.79 AA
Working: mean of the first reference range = 22.2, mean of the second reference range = 22.4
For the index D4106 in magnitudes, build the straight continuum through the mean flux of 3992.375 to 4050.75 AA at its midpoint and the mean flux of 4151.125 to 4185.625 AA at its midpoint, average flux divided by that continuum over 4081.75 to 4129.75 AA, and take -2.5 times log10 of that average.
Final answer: 0.06 mag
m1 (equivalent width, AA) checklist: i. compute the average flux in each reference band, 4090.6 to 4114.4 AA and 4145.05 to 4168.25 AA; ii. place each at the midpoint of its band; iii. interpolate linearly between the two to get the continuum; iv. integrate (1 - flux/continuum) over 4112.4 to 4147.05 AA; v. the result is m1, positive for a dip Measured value -2.1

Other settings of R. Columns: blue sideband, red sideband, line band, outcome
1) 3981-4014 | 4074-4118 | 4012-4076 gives -4.8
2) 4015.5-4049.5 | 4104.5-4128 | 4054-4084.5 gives 0.4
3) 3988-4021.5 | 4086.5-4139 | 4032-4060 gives -1.2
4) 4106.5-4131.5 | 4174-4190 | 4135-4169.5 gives -2.3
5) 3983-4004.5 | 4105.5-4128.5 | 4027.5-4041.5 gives -1.1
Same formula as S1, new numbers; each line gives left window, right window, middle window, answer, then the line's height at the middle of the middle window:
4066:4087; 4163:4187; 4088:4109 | 2.5 AA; 22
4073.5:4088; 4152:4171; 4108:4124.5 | 0.6 AA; 22.4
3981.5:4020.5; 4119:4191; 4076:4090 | -0.4 AA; 21.8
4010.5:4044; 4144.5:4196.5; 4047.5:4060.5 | 0.4 AA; 22.7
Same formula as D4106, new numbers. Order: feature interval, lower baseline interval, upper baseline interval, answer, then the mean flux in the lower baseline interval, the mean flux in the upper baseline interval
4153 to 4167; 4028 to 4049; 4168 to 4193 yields -0.07 mag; 22.7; 21.1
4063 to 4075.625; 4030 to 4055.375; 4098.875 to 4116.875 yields -0.03 mag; 22.6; 19.1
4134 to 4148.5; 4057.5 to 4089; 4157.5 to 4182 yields -0.04 mag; 21.9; 21.7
